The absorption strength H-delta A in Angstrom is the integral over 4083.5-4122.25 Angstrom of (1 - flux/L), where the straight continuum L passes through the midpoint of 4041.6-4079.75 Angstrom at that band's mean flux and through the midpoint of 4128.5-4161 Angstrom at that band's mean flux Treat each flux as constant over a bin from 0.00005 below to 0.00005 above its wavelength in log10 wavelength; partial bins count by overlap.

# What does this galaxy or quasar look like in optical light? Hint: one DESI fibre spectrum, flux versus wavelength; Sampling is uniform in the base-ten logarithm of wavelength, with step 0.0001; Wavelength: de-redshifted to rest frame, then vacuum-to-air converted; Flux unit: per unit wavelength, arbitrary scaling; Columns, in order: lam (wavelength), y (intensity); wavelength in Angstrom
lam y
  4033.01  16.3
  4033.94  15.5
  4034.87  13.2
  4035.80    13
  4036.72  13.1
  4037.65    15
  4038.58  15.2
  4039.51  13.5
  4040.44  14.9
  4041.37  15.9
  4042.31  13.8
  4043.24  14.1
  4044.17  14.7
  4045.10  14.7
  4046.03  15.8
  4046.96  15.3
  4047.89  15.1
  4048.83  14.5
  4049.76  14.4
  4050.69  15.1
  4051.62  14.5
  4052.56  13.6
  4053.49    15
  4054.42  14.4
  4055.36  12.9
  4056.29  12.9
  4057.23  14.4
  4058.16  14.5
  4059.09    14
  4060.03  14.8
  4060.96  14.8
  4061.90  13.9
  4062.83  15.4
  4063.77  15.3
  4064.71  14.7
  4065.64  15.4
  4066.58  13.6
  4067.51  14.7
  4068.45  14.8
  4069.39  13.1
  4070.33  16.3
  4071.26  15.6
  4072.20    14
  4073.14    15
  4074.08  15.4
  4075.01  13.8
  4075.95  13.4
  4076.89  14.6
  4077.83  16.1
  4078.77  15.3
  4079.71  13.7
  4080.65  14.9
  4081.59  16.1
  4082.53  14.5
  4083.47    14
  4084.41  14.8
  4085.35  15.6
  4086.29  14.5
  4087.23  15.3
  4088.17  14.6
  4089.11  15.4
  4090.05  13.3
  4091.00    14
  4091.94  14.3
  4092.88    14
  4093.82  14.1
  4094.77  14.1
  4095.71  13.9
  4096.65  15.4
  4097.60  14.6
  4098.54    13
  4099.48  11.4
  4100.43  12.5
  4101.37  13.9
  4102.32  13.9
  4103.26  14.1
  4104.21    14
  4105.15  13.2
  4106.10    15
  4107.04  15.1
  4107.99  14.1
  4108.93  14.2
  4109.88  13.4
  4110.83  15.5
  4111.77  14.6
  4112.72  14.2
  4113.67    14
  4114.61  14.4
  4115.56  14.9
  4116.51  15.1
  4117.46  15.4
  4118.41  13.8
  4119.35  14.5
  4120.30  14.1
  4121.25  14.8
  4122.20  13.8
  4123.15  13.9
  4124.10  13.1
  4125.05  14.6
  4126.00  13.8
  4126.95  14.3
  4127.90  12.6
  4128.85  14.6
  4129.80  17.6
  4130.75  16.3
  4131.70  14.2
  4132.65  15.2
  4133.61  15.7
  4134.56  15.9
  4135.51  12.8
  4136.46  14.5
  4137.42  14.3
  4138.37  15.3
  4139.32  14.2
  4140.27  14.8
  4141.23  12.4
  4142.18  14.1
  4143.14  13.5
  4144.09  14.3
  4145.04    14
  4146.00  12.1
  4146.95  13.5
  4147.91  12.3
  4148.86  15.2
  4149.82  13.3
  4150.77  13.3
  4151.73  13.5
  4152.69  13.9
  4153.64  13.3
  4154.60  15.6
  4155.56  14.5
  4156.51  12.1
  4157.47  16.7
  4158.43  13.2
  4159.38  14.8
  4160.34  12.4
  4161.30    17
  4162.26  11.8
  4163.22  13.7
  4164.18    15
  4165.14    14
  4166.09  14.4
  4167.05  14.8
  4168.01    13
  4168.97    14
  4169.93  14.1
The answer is 0.38 Angstrom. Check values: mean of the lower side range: 14.6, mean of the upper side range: 14.2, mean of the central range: 14.3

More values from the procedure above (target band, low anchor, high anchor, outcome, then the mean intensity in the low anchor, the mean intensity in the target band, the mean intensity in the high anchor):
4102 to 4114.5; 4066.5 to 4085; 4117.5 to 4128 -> 0.0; 14.7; 14.3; 14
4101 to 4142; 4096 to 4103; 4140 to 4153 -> -2.6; 13.6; 14.4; 13.6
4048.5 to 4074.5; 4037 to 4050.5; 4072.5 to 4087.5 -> 0.4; 14.8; 14.5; 14.8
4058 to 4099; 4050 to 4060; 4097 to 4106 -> -2.3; 14.2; 14.6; 13.5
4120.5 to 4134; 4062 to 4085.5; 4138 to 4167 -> -0.4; 14.8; 14.6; 14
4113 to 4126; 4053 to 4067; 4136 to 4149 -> -0.3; 14.4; 14.3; 13.9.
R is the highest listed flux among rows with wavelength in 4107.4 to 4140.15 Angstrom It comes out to 17.6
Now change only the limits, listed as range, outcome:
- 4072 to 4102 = 16.1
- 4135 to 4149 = 15.3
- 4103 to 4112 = 15.5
